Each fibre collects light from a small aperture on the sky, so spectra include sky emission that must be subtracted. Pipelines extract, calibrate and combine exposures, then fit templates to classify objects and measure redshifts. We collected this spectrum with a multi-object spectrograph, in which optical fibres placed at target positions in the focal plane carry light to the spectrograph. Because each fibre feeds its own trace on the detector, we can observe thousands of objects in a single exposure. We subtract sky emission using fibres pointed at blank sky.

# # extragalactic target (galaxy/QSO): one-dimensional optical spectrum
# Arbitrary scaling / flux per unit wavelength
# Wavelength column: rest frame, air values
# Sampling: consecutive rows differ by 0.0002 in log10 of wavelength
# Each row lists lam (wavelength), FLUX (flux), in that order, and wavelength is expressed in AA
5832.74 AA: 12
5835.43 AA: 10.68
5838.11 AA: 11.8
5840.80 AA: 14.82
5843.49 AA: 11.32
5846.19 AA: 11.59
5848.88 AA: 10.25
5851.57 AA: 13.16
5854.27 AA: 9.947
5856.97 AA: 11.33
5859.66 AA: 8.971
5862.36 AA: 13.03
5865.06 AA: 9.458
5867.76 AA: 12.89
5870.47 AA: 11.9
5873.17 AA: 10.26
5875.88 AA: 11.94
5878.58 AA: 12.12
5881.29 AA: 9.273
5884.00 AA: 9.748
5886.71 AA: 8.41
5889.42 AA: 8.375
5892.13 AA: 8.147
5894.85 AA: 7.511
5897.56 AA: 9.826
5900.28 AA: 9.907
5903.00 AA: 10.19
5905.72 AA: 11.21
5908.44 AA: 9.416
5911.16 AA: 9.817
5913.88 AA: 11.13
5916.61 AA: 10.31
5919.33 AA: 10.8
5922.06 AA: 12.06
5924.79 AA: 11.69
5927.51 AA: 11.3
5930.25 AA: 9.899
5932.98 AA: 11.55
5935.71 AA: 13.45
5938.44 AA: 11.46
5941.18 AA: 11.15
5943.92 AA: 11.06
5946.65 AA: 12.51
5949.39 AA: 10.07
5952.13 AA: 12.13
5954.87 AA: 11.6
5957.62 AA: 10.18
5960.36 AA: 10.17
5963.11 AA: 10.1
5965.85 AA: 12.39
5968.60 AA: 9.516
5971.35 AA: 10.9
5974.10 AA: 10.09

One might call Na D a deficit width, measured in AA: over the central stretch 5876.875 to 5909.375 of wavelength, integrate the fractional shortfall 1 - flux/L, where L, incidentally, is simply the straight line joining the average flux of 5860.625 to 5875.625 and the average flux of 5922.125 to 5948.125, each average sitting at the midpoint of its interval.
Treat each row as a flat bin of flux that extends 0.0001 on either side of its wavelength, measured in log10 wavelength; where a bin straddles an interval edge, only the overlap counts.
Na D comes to 5.57 AA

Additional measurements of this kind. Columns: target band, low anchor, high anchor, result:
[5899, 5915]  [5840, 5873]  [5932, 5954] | 1.82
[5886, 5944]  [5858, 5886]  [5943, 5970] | 2.85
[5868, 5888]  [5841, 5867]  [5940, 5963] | 0.93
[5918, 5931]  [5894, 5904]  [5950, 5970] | -1.55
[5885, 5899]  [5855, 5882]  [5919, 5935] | 3.40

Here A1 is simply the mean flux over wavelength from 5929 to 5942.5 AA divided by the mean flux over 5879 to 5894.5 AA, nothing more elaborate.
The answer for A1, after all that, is 1.29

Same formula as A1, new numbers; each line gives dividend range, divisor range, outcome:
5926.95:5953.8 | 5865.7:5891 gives 1.09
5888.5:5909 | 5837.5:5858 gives 0.79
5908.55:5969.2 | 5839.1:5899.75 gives 1.04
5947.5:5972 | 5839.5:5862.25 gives 0.94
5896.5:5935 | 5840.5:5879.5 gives 0.94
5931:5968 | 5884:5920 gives 1.18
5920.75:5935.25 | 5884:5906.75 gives 1.24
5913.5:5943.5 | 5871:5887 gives 1.08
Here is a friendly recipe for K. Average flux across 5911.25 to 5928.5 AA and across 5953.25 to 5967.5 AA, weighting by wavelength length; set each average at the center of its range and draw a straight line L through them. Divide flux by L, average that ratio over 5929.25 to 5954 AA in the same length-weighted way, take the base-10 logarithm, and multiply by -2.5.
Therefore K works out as -0.05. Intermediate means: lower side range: 11.1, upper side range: 10.9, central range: 11.5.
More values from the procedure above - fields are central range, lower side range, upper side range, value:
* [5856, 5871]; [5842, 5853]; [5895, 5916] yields -0.01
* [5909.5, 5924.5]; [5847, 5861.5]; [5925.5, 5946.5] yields 0.05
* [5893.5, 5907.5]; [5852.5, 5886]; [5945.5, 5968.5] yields 0.13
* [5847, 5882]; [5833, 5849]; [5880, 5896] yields -0.10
